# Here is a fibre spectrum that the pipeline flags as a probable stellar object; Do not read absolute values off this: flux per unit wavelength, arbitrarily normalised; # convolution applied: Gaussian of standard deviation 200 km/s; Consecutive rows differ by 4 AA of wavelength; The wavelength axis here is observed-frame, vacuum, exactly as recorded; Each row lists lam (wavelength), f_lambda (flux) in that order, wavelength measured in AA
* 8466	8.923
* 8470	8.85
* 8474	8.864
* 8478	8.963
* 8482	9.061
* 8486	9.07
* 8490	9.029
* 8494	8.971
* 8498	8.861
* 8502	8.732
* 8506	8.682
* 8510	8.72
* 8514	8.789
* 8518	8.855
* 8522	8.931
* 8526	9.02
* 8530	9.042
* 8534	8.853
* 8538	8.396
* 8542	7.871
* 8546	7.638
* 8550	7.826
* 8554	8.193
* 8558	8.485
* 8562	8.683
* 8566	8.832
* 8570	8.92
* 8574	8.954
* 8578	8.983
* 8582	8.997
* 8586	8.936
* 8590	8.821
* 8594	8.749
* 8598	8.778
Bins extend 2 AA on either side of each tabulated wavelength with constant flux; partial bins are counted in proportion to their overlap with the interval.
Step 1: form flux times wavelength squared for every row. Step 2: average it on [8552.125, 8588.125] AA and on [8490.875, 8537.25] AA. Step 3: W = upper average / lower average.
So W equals 1.0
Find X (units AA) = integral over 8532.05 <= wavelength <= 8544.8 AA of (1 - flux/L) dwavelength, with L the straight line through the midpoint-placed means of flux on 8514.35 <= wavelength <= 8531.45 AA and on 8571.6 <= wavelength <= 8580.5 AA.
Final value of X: 0.89 AA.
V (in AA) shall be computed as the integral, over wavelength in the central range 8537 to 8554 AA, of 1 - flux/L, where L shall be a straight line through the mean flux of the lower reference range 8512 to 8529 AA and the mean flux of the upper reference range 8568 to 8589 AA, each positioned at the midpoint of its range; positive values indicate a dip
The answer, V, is 1.89 AA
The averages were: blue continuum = 8.91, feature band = 7.94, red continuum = 8.95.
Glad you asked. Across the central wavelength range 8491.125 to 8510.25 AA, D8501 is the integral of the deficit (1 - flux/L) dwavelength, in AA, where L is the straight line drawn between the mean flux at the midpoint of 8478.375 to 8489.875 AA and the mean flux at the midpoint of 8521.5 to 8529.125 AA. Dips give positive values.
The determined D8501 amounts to 0.45 AA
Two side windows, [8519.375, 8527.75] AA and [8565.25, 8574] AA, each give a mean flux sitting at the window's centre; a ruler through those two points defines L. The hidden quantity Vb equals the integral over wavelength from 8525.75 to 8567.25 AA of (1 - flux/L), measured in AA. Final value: 2.4 AA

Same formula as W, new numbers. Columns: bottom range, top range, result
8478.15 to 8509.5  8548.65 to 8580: 0.98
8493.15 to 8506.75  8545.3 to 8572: 0.97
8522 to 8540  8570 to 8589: 1.02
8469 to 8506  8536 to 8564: 0.93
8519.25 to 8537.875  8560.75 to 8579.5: 1.01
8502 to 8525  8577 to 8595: 1.03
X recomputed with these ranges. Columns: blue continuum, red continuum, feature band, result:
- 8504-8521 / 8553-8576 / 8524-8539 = -0.19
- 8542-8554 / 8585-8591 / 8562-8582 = -1.06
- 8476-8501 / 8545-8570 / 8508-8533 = -0.58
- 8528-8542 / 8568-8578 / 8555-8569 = 0.33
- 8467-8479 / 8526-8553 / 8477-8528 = -1.54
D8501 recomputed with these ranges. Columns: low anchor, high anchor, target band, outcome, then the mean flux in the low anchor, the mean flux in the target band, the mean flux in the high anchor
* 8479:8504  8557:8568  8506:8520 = 0.2 AA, 8.95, 8.77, 8.68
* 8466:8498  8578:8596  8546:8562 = 1.3 AA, 8.96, 8.17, 8.89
